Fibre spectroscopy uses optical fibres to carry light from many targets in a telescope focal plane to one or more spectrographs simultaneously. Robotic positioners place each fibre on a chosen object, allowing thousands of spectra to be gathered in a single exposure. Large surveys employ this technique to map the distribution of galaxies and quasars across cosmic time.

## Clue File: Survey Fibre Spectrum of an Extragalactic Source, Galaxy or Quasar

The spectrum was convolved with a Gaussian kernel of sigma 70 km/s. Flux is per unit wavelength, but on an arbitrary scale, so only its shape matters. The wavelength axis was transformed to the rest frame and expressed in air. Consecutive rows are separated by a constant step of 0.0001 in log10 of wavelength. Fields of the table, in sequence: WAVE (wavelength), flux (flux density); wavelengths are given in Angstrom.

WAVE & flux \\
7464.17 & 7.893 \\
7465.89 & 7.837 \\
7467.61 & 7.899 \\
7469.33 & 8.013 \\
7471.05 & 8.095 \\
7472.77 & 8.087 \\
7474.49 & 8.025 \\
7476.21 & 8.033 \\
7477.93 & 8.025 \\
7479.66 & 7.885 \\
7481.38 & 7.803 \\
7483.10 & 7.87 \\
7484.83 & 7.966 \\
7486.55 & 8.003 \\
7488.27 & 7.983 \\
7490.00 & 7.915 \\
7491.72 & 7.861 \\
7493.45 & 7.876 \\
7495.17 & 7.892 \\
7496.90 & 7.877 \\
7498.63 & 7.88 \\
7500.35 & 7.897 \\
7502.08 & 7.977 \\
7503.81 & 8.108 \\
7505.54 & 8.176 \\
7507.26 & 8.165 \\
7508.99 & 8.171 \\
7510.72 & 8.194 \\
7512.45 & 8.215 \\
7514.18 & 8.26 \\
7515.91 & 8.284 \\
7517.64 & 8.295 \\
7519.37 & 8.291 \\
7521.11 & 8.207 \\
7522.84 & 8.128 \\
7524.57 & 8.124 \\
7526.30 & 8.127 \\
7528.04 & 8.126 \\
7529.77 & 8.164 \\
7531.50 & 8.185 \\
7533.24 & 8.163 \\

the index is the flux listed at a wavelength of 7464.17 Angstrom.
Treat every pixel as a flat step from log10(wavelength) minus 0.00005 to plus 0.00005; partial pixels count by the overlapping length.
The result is 7.893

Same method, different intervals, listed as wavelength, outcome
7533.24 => 8.163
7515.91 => 8.284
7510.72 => 8.194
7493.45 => 7.876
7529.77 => 8.164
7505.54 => 8.176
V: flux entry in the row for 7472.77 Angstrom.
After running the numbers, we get 8.087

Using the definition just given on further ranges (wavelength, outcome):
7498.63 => 7.88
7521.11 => 8.207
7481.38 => 7.803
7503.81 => 8.108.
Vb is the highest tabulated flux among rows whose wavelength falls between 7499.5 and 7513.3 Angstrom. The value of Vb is 8.215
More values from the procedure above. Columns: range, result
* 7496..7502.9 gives 7.977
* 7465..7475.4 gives 8.095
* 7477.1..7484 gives 8.025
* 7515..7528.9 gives 8.295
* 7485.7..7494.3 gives 8.003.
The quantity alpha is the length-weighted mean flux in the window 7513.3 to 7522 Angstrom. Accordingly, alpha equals 8.26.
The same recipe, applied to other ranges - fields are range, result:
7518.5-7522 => 8.24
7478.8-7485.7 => 7.88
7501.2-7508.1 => 8.11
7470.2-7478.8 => 8.05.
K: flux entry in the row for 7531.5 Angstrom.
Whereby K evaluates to 8.185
